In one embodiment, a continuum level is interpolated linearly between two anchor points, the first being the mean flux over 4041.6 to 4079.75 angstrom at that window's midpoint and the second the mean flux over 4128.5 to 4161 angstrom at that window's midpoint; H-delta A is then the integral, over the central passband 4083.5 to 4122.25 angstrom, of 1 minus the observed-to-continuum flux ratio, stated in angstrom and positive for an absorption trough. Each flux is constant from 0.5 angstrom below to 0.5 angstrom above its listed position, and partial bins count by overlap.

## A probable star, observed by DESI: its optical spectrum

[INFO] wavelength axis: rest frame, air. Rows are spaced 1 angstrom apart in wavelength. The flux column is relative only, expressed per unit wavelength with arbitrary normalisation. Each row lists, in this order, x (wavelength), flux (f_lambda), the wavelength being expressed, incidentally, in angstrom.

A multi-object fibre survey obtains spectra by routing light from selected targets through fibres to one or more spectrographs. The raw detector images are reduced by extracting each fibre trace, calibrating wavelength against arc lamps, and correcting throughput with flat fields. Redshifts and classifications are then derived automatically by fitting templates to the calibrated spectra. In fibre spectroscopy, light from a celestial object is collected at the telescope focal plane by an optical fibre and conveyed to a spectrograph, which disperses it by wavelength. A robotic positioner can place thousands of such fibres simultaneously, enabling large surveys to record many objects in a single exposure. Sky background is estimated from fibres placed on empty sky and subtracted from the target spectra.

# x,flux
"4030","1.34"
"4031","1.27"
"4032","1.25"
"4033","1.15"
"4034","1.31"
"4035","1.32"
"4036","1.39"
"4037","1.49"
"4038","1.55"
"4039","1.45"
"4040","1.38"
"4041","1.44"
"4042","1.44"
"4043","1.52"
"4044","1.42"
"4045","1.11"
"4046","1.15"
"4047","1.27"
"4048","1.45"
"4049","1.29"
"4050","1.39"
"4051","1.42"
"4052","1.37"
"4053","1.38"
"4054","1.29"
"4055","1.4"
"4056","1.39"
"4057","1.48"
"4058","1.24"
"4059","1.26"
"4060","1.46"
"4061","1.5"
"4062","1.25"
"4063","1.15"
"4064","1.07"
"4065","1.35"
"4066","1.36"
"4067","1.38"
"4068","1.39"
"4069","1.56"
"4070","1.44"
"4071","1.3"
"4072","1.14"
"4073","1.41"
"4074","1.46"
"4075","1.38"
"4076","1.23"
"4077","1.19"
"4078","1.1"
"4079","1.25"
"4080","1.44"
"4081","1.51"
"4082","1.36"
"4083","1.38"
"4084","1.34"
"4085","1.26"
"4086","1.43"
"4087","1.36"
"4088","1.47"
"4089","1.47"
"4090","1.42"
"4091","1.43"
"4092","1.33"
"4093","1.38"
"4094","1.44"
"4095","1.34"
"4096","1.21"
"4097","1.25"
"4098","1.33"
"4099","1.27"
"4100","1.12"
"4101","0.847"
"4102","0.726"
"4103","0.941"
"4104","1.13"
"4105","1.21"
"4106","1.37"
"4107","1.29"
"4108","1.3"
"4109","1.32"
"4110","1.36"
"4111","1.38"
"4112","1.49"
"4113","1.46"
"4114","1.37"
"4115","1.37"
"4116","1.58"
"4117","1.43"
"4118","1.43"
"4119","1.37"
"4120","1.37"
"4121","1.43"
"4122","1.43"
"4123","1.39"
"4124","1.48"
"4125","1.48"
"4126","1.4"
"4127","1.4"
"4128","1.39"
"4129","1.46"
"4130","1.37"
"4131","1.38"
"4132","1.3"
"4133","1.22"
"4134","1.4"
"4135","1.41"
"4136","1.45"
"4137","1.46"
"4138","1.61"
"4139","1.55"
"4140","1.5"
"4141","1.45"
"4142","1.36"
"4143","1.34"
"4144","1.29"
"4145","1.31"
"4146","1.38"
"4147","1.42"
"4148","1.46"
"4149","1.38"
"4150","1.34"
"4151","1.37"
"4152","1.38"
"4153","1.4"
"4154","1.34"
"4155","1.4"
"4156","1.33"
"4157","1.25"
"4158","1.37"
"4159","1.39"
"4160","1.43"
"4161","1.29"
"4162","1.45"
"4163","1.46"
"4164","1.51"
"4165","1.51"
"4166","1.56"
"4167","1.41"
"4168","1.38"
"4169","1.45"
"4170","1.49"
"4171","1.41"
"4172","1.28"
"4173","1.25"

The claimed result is 1.2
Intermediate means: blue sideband 1.33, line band 1.32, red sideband 1.39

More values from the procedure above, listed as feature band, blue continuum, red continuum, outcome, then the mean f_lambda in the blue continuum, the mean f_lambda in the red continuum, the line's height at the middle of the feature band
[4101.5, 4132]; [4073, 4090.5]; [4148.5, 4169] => 0.60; 1.36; 1.4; 1.38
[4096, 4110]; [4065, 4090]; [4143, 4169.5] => 2.04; 1.36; 1.39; 1.37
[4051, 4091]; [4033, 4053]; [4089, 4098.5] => 0.31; 1.37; 1.35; 1.36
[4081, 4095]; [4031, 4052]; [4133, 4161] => -0.19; 1.36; 1.39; 1.37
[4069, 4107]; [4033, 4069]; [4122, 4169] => 2.32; 1.36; 1.41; 1.38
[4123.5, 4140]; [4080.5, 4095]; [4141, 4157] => -0.61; 1.4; 1.37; 1.37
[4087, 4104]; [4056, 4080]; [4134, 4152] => 1.35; 1.32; 1.42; 1.36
